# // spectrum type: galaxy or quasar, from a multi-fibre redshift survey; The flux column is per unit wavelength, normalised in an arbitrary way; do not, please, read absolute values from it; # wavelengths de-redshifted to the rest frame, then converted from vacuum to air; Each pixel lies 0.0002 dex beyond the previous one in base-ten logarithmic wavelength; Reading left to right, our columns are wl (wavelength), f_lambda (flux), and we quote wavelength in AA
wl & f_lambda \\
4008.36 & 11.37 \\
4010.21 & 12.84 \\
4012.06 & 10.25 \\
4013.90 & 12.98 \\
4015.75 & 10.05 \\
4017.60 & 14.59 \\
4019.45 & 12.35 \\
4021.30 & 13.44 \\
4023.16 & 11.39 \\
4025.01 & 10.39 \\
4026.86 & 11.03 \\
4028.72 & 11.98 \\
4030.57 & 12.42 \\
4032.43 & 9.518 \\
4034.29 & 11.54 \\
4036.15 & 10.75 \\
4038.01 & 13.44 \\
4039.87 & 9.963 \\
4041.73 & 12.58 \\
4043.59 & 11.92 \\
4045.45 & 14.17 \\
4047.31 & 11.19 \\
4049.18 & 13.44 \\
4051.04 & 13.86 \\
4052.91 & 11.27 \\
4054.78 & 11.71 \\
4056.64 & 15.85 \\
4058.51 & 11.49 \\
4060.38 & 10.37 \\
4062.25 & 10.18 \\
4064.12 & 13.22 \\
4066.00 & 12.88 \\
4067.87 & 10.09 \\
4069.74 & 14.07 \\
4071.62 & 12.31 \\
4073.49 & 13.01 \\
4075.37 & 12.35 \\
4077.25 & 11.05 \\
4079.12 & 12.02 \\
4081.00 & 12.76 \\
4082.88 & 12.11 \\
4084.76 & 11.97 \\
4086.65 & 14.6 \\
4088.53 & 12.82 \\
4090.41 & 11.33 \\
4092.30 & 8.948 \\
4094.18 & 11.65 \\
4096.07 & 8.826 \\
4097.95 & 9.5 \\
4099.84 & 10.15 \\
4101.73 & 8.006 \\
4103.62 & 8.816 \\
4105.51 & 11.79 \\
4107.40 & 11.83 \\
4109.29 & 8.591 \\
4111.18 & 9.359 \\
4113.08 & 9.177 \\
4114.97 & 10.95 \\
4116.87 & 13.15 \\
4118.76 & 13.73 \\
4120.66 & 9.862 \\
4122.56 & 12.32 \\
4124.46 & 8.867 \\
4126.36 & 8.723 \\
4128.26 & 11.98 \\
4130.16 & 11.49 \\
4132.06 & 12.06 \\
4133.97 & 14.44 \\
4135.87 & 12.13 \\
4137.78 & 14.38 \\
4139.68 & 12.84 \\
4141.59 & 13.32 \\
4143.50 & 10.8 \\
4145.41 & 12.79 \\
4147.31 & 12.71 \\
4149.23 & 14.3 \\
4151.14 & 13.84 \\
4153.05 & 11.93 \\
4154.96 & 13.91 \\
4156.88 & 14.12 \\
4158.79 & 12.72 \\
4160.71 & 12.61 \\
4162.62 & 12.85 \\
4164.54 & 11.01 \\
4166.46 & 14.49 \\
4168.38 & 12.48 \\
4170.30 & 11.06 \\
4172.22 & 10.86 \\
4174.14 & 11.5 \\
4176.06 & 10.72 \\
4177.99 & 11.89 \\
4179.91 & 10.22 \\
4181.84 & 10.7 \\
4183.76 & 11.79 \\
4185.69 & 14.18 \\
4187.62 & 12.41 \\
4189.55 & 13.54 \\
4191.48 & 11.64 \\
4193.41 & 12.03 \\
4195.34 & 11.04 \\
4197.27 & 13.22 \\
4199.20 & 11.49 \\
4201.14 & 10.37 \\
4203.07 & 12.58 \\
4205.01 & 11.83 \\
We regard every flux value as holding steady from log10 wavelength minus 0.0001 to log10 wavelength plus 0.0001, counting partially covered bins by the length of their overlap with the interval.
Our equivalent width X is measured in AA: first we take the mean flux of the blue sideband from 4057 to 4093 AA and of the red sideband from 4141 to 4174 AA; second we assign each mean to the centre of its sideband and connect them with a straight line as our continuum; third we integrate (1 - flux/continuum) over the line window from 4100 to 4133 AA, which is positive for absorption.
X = 4.7 AA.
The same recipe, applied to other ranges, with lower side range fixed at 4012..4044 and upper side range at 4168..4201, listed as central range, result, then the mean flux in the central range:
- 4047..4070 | -1.01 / 12.3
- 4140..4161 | -2.24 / 13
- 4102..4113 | 1.75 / 9.88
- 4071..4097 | -0.20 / 11.8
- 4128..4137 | -0.56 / 12.5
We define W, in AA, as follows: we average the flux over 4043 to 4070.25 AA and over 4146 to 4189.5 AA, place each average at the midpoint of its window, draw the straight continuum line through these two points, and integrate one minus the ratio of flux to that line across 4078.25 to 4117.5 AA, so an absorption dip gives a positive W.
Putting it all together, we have 4.8 AA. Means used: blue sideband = 12.4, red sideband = 12.4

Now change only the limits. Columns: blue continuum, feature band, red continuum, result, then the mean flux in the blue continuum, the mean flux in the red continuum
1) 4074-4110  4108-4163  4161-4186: -2.9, 11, 11.8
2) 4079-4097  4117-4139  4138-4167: 1.1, 11.7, 13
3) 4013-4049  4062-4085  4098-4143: -1.3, 11.9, 11.2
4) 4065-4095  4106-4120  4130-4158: 1.8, 12.1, 13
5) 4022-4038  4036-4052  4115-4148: -1.5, 11.3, 12.1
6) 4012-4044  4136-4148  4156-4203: -0.8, 11.7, 12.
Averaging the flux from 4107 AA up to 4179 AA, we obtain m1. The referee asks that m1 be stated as 12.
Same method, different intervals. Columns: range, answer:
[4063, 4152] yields 11.7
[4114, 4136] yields 11.6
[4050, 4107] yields 11.6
